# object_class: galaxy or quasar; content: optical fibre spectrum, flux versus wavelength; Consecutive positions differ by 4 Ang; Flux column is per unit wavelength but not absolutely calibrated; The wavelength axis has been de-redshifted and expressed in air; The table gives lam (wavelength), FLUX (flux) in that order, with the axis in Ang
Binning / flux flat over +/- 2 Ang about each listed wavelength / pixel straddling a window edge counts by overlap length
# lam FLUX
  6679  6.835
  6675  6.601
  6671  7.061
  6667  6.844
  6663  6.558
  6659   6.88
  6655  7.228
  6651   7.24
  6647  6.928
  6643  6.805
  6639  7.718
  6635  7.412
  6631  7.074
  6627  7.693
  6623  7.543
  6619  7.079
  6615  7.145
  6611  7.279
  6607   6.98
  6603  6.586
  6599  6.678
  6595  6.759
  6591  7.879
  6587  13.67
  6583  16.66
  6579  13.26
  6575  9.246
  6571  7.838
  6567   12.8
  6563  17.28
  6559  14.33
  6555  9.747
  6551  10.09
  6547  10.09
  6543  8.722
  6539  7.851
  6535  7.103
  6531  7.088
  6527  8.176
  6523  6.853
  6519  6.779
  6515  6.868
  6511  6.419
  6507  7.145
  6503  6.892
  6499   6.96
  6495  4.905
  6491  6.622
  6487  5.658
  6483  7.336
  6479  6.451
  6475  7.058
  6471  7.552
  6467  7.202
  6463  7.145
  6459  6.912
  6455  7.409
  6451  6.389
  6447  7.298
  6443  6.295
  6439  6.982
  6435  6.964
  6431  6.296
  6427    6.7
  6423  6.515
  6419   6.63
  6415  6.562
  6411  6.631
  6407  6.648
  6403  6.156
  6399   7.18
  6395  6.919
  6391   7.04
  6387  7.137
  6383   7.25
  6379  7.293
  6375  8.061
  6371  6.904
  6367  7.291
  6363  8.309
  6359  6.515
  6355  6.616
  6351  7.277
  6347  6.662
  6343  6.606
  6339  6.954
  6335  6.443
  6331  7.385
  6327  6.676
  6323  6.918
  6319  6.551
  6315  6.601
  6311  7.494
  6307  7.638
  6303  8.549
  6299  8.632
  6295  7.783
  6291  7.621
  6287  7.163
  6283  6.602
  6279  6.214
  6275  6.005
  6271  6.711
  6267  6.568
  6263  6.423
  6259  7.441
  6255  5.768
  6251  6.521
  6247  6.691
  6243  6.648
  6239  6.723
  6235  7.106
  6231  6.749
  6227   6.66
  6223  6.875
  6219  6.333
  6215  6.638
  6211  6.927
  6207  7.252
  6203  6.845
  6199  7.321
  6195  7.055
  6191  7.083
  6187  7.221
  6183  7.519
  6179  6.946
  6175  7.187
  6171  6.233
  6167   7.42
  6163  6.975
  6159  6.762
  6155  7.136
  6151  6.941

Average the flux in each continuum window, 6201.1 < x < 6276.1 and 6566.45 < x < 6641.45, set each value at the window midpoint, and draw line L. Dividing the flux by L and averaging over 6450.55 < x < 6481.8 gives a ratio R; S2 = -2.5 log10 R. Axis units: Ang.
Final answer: 0.13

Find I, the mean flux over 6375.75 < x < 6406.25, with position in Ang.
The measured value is 7.03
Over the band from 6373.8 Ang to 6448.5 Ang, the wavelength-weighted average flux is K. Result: 6.86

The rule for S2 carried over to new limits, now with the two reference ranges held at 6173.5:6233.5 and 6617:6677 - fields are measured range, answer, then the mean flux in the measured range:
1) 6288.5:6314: -0.129 mag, 7.88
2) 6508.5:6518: 0.061 mag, 6.68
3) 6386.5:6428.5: 0.049 mag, 6.72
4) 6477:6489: 0.093 mag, 6.48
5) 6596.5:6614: 0.032 mag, 6.89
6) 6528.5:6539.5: -0.036 mag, 7.32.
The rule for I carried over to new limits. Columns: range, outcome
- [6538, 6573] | 11.1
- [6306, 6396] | 7.06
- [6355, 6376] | 7.31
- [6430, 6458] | 6.83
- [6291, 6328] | 7.46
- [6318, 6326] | 6.75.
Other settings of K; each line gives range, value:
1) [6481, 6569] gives 8.44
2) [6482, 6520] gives 6.53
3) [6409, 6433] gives 6.56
